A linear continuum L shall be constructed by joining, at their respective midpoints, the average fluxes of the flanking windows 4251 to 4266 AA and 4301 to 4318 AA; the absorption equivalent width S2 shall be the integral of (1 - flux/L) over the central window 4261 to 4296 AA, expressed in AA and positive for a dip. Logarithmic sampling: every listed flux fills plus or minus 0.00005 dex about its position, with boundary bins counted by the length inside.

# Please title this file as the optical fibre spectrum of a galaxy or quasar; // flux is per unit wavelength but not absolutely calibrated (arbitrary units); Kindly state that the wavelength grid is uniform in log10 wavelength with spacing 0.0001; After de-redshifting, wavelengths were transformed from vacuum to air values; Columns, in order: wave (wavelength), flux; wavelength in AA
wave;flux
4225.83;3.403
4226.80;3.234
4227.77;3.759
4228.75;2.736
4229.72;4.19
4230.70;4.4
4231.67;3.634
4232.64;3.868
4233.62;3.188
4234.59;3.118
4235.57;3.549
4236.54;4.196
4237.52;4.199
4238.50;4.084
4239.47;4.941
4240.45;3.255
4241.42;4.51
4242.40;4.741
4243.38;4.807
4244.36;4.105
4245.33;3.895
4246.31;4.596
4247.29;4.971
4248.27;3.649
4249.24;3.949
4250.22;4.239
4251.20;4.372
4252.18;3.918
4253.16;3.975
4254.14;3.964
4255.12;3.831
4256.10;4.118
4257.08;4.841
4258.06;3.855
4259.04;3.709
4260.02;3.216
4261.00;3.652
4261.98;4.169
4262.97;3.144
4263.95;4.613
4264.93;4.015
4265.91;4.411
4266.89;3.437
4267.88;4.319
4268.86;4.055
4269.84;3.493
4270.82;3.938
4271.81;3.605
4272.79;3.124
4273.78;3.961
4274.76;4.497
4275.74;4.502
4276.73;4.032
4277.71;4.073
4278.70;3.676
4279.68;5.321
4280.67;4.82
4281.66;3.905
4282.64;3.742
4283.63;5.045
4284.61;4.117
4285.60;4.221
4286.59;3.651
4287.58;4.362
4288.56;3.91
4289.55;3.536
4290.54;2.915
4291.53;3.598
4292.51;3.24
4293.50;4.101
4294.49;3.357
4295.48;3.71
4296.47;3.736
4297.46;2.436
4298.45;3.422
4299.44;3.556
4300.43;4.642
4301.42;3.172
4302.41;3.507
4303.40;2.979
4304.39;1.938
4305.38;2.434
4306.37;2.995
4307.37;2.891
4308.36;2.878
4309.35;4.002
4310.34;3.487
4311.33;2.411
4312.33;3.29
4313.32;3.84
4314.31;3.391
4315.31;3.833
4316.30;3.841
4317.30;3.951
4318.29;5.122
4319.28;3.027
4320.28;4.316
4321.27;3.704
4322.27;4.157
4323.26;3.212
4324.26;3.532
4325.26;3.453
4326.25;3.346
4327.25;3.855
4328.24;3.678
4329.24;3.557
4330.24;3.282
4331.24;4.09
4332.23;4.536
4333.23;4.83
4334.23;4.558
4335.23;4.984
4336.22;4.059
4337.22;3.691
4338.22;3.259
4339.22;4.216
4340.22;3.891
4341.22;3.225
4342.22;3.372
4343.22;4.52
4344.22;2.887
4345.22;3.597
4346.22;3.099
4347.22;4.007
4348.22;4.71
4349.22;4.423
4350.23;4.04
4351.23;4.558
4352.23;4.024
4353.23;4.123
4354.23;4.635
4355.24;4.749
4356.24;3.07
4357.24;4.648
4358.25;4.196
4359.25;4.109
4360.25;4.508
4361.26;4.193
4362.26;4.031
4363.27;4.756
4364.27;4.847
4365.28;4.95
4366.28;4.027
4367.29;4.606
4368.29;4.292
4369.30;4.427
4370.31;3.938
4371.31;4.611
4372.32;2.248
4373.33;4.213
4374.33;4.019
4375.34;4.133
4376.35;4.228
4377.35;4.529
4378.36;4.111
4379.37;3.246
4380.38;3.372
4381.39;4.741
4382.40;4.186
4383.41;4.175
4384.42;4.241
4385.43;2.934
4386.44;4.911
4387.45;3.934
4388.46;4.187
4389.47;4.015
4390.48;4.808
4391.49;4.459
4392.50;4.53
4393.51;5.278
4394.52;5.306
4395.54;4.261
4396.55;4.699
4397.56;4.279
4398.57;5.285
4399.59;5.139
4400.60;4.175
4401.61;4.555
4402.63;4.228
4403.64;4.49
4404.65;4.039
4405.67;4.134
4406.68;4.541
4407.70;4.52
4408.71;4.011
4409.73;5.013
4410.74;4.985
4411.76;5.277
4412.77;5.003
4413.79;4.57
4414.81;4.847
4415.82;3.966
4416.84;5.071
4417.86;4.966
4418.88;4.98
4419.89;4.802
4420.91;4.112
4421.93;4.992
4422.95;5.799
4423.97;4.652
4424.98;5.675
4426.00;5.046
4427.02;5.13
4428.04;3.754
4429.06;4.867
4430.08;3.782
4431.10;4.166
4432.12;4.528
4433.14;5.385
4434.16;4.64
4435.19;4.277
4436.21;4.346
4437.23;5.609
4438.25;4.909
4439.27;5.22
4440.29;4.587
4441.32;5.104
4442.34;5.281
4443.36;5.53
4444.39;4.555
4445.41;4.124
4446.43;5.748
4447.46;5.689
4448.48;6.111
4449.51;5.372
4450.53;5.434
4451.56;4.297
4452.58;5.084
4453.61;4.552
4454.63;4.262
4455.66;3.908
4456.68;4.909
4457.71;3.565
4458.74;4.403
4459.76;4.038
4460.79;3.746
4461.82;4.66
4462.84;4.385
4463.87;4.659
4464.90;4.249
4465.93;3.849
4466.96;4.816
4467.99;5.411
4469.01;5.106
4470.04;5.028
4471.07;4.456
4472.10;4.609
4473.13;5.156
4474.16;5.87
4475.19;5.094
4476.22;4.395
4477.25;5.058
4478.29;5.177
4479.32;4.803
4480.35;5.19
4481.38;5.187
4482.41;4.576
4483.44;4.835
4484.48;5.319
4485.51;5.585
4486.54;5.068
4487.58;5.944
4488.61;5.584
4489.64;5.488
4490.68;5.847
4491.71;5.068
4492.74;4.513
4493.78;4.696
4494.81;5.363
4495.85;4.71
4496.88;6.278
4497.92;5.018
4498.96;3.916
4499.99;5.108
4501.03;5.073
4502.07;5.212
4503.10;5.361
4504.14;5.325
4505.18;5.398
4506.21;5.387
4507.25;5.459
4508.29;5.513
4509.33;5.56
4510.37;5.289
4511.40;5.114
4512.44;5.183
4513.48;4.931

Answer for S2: -2.6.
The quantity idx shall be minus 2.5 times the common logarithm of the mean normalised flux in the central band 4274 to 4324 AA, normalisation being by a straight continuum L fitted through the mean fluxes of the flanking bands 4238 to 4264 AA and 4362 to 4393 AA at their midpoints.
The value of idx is 0.12 mag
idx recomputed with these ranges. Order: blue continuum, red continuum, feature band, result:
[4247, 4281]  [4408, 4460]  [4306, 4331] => 0.198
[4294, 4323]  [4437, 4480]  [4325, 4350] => -0.051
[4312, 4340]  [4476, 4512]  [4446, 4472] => 0.047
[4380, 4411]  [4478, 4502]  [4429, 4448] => -0.023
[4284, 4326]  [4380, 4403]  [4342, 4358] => -0.012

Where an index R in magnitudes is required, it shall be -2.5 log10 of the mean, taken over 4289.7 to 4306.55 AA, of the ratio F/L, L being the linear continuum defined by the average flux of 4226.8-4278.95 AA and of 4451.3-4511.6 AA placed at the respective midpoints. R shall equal 0.257 mag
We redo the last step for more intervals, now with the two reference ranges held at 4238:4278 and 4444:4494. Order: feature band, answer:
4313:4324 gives 0.12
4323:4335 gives 0.13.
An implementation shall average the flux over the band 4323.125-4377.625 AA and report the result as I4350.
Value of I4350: 4.05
